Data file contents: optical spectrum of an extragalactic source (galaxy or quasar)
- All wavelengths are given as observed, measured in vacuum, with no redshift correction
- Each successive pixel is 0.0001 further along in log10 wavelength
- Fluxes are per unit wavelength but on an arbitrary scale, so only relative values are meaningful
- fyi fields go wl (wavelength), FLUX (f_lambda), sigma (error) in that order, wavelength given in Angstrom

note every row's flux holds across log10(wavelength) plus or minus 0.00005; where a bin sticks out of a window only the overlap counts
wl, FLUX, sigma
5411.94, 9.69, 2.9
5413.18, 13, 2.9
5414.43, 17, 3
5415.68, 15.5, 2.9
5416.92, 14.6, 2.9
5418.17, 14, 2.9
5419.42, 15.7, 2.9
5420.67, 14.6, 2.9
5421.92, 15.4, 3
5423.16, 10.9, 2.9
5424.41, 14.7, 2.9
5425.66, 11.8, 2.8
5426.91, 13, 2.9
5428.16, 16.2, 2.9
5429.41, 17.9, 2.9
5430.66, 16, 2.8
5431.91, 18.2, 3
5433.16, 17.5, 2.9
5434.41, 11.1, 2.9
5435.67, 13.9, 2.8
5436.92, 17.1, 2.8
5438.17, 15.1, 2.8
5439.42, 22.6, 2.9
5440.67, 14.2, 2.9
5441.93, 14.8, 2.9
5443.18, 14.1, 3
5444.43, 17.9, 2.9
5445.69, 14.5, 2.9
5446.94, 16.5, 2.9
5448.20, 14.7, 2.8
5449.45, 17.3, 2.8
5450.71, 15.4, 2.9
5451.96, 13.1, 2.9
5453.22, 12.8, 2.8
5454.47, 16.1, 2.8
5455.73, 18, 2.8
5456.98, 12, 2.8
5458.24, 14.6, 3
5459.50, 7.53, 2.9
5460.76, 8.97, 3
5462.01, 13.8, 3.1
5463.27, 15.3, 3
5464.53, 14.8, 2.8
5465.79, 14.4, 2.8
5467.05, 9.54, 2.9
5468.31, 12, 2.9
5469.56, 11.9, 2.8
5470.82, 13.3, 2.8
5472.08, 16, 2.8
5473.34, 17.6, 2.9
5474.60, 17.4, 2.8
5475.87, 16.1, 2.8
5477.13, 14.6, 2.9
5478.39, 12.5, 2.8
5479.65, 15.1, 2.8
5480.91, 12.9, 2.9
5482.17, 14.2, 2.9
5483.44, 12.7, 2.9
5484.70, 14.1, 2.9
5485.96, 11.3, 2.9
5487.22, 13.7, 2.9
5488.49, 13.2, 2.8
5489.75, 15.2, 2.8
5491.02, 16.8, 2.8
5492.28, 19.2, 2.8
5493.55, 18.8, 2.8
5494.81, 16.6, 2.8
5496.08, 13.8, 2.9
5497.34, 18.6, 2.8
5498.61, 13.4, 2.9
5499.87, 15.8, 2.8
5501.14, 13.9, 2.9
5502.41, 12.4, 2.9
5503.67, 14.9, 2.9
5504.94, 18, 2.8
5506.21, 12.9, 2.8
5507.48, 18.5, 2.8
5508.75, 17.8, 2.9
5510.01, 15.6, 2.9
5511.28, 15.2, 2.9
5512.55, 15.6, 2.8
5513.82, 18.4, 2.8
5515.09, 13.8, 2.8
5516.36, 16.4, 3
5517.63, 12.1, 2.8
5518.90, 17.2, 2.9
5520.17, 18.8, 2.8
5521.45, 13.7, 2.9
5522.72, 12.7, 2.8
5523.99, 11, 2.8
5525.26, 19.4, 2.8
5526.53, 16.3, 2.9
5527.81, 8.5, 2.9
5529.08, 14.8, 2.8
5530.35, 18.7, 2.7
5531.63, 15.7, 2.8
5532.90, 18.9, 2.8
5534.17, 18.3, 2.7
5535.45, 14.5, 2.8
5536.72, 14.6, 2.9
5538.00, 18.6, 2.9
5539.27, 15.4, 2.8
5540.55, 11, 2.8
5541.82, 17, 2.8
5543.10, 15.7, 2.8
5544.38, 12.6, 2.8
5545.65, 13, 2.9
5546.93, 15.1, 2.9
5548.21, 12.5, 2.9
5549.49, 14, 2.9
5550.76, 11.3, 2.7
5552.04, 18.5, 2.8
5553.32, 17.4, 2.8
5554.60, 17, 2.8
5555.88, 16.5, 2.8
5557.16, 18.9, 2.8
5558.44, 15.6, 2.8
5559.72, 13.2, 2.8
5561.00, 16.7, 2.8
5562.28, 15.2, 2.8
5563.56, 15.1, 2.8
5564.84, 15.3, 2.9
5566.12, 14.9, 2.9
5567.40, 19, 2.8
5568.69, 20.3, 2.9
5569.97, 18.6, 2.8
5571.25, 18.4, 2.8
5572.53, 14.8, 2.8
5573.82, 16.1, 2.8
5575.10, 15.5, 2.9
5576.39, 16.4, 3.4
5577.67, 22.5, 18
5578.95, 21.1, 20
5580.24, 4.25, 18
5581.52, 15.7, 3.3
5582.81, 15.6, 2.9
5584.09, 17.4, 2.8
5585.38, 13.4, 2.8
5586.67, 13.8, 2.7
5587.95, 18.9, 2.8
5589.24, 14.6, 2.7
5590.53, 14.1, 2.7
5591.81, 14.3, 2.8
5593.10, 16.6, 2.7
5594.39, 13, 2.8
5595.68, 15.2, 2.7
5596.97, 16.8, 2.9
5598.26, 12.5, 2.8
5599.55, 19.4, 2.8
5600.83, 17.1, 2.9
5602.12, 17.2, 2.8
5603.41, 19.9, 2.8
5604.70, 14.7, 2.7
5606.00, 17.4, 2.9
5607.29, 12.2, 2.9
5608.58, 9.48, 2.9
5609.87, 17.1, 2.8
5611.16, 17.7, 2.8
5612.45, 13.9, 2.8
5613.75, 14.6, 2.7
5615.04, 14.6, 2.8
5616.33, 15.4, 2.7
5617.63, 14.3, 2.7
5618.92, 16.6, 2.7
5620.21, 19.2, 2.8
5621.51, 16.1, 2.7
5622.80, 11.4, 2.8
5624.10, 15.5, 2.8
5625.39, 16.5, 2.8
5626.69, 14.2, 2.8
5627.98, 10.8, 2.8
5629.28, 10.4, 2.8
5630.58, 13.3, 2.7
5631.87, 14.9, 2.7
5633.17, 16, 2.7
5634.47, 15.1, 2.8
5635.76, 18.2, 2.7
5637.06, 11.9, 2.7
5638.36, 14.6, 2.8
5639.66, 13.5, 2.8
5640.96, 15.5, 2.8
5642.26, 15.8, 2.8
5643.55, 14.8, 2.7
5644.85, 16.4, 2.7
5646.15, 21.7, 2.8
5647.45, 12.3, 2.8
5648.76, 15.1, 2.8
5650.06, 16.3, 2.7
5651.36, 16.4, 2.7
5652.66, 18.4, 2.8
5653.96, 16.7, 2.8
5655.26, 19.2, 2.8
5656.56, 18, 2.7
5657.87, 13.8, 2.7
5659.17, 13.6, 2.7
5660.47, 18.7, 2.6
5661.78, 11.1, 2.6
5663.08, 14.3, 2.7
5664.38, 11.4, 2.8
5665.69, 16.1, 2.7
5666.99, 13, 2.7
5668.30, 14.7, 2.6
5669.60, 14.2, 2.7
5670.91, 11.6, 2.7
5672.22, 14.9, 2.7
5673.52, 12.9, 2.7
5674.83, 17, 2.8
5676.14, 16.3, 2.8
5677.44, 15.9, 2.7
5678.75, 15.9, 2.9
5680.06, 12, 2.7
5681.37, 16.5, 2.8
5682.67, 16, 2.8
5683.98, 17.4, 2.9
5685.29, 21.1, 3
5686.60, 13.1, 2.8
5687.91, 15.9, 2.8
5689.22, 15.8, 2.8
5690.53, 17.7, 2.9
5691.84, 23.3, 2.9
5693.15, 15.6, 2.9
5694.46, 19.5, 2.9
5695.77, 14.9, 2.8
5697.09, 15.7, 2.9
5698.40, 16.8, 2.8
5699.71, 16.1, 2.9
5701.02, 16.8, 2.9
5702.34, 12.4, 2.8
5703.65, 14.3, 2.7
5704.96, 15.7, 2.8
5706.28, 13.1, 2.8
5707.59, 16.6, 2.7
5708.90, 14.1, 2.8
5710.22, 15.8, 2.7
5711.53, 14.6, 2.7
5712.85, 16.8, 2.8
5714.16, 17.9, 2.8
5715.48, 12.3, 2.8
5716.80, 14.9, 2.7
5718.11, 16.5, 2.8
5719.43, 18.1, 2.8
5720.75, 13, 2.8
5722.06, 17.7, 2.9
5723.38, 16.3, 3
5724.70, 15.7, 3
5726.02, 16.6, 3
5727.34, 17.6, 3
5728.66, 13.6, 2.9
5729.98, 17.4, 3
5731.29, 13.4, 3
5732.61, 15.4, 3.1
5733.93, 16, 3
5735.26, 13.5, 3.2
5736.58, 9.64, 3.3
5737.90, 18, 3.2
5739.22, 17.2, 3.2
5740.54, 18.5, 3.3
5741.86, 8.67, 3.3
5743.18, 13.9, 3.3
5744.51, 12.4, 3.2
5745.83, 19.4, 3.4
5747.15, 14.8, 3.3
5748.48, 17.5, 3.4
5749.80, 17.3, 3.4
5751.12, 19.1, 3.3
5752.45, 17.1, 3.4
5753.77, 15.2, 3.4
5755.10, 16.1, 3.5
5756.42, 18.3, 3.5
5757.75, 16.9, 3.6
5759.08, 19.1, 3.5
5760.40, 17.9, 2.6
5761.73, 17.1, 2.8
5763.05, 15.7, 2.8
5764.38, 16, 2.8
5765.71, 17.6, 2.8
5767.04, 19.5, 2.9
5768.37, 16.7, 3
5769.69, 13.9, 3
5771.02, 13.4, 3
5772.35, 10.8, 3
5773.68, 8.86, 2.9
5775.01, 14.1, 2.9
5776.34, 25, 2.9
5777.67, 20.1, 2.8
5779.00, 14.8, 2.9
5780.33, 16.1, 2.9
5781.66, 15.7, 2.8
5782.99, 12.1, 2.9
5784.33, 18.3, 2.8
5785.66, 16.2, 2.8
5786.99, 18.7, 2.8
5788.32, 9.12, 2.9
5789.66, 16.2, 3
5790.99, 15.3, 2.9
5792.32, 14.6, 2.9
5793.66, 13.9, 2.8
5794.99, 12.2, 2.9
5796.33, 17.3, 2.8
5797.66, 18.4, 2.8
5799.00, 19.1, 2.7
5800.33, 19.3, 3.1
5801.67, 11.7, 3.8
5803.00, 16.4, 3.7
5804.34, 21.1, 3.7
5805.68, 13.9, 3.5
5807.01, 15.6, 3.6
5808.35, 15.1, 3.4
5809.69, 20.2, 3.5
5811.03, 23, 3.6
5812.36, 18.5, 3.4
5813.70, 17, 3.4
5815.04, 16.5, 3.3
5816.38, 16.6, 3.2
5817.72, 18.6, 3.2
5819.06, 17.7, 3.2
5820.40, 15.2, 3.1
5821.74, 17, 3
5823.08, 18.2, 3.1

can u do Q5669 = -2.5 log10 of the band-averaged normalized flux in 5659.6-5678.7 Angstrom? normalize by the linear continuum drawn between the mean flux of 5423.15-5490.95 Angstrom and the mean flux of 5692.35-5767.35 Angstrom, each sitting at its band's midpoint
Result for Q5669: 0.08 mag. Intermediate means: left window 14.5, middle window 14.5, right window 15.9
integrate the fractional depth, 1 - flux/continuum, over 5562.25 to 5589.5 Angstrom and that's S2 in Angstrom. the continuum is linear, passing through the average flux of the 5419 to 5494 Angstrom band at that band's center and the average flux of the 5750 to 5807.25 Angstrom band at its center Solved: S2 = -1.88 Angstrom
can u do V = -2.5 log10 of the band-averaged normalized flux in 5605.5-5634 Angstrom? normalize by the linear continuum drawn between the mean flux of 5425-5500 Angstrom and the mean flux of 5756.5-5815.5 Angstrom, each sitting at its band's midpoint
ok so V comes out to 0.07 mag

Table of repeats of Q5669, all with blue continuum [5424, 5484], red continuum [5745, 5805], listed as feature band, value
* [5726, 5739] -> 0.07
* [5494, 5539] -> -0.05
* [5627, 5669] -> 0.04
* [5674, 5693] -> -0.06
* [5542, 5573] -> -0.05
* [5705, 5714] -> 0.04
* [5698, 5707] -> 0.06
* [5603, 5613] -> 0.02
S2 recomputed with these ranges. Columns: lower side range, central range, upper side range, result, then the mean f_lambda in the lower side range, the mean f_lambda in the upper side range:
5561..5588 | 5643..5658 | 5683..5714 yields -0.42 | 16.3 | 16.2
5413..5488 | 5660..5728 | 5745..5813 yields 1.51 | 14.5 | 16.5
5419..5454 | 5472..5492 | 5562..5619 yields 1.02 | 15.3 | 15.8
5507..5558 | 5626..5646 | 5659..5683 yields 0.31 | 15.5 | 14.5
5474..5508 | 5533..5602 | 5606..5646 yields -3.95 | 15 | 14.8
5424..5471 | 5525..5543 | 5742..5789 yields -0.96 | 14.6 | 16.1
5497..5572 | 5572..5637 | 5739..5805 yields 2.00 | 15.6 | 16.1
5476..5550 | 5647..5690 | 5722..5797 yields 0.50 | 15.1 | 15.8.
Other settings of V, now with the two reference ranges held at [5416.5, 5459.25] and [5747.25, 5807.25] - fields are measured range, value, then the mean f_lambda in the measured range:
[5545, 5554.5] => 0.057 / 14.7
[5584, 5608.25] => 0.002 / 15.6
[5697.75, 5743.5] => 0.050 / 15.3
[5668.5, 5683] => 0.075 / 14.8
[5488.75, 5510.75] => -0.045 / 16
